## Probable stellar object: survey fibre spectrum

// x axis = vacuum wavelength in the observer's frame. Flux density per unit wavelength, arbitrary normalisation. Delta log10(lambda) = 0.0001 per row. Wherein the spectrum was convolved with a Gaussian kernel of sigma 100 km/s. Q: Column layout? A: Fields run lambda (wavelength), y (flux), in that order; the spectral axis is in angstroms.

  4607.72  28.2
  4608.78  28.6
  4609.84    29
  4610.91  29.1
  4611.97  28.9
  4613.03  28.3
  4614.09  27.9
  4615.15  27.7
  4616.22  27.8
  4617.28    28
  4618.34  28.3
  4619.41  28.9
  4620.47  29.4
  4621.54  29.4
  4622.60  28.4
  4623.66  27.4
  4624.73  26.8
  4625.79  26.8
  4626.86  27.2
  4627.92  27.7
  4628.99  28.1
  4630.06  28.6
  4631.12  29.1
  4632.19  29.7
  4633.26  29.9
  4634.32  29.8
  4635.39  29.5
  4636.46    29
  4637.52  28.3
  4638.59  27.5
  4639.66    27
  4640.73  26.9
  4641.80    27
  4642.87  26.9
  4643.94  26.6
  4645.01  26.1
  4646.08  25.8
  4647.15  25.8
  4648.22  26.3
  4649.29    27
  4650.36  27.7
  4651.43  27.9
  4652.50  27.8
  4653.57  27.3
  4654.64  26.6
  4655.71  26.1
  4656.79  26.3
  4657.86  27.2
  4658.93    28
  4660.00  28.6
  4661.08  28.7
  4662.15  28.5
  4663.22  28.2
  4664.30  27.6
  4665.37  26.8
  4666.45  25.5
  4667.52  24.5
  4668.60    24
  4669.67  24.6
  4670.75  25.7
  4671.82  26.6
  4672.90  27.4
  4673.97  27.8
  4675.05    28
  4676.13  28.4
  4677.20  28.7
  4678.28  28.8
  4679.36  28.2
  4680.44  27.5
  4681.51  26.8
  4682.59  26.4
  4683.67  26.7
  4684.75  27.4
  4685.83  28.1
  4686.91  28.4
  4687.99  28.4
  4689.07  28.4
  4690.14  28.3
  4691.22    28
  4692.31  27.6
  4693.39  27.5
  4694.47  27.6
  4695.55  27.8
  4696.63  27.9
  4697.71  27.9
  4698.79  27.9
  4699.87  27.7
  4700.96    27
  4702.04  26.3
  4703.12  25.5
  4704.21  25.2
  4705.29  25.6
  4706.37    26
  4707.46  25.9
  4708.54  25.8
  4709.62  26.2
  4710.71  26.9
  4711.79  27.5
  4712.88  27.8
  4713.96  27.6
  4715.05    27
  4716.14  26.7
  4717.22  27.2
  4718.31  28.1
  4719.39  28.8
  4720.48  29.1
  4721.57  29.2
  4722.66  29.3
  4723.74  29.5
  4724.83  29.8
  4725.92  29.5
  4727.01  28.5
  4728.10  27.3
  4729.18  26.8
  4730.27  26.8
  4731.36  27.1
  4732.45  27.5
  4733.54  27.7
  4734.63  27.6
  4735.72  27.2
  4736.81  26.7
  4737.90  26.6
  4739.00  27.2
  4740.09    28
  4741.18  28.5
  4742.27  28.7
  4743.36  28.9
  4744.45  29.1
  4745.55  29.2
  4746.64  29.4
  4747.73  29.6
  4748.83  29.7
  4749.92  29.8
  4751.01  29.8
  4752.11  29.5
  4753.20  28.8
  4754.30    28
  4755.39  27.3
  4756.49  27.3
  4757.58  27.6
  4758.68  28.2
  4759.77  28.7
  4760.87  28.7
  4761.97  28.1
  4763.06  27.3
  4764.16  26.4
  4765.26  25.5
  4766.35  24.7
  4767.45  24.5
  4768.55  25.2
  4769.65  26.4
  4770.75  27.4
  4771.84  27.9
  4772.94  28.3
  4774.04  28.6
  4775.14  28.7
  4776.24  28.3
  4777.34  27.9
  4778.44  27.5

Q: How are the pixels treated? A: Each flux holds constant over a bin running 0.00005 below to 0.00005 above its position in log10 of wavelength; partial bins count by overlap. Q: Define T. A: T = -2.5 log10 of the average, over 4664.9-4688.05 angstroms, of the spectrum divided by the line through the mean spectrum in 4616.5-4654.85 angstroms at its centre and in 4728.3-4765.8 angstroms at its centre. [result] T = 0.04 mag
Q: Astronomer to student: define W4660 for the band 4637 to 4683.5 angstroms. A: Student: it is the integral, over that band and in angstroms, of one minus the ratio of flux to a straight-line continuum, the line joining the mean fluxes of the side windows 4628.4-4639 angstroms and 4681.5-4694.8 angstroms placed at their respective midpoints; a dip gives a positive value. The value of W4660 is 2.10 angstroms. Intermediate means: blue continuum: 29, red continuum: 27.7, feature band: 27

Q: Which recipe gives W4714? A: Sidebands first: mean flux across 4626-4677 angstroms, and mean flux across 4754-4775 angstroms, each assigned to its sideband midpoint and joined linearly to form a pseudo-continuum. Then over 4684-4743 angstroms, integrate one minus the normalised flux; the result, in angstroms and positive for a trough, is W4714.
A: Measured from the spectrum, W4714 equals -0.7 angstroms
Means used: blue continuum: 27.4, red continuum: 27.2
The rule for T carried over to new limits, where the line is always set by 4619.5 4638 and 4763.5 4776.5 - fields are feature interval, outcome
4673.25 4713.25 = 0.02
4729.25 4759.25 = -0.04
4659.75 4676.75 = 0.05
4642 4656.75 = 0.06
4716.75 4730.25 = -0.05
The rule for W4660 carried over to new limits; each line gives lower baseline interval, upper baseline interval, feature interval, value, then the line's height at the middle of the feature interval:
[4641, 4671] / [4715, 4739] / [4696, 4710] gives 0.5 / 27.5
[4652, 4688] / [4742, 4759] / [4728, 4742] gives 0.6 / 28.5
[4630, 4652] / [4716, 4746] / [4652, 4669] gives 0.5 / 27.8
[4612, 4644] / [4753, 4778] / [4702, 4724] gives 0.4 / 27.7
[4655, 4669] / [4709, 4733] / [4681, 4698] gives -0.2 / 27.4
